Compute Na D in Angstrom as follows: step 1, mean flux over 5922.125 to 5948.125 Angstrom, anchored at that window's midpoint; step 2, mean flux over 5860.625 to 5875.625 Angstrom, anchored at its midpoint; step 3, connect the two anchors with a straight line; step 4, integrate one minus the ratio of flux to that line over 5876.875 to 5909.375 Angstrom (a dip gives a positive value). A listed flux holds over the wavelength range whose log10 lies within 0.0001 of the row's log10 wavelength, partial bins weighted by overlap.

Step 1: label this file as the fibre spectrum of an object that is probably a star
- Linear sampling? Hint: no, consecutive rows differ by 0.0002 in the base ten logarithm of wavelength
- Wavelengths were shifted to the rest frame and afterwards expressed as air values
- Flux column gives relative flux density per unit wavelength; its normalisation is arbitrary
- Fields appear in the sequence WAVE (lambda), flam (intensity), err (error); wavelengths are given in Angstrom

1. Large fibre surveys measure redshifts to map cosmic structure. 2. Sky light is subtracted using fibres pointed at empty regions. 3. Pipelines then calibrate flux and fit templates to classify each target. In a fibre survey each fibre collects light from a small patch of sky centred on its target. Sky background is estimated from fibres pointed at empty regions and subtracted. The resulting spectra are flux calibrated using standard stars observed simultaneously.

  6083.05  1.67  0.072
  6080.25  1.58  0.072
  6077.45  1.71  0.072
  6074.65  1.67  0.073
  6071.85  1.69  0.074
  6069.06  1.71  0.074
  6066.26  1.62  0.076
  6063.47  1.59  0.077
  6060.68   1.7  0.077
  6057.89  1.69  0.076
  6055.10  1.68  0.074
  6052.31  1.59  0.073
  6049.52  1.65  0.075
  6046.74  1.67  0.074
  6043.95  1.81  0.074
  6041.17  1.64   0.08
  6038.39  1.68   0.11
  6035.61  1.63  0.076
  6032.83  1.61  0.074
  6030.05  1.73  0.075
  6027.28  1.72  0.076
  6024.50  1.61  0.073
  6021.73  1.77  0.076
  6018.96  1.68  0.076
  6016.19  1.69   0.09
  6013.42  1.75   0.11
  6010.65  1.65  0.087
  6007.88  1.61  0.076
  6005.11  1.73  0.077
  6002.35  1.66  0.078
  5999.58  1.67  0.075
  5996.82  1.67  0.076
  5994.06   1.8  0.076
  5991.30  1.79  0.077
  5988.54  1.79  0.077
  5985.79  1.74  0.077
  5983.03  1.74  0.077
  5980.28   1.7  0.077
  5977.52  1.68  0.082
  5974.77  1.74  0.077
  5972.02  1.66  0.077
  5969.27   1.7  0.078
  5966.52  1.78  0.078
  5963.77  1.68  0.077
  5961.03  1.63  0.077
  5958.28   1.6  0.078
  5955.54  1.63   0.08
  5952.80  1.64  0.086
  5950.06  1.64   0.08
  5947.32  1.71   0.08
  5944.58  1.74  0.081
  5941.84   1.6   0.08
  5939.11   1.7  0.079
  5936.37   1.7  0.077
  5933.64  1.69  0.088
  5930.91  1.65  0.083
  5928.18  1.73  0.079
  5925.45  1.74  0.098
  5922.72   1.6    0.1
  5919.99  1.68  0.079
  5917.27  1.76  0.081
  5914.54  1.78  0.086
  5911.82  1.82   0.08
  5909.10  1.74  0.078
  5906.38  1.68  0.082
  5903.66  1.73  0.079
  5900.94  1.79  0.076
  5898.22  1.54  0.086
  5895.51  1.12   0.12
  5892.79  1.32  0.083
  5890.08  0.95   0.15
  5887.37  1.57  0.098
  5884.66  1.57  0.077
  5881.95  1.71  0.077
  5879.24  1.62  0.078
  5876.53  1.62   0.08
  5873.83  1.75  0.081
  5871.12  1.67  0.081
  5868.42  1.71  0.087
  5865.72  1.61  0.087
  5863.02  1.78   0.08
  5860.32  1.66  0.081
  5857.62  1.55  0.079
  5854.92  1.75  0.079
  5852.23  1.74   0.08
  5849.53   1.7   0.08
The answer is 3.3 Angstrom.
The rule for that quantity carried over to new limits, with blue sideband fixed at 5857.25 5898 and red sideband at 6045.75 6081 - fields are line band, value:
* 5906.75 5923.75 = -1.7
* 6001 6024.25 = -0.9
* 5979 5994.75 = -1.4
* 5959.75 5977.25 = -1.0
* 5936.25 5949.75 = -0.8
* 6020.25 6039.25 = -0.5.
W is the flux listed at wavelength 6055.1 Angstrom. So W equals 1.68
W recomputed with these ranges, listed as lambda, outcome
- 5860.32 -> 1.66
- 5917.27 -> 1.76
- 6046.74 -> 1.67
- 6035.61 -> 1.63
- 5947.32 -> 1.71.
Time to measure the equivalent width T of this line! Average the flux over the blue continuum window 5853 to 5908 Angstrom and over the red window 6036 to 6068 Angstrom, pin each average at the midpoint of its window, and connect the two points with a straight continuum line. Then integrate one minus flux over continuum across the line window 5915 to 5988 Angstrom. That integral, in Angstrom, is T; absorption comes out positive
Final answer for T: -3.2 Angstrom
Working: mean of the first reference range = 1.59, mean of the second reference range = 1.66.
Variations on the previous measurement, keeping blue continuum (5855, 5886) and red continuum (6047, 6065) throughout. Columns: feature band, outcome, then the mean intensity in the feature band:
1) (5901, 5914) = -0.70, 1.75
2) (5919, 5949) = -0.48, 1.68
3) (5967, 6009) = -1.49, 1.71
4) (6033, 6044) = -0.09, 1.67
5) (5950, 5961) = 0.21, 1.63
